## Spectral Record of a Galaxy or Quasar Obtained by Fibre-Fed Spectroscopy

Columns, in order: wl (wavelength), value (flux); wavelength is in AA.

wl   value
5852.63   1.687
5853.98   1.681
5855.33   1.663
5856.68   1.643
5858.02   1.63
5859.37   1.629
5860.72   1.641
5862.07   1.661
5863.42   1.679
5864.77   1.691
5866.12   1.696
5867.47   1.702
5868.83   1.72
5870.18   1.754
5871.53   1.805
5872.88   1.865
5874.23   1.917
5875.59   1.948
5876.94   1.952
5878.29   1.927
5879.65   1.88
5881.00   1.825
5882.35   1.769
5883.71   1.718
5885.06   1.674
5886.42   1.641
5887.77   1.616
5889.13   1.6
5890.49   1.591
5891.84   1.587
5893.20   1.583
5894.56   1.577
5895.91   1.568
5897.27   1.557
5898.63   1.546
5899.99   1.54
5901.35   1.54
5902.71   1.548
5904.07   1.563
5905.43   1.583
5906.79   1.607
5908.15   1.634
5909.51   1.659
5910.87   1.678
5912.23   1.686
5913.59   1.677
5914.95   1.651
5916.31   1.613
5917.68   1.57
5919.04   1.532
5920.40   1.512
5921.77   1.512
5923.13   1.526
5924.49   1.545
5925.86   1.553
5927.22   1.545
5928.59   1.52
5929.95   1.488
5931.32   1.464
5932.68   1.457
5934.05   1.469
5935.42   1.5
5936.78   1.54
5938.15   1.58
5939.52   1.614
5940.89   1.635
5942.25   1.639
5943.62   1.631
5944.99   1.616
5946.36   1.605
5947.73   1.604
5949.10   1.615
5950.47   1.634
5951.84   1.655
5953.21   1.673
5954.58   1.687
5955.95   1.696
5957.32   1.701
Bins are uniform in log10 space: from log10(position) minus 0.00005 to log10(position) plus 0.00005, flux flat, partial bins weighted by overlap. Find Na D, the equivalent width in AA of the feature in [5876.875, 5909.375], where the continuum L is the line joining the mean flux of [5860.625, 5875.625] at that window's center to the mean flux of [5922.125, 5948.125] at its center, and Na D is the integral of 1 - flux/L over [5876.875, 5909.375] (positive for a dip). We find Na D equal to 0.65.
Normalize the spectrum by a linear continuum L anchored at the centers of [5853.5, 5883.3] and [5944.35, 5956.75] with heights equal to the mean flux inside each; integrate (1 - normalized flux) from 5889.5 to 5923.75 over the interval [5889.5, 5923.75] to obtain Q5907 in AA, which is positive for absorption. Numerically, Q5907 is 2.4 AA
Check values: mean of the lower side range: 1.76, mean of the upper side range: 1.64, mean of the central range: 1.59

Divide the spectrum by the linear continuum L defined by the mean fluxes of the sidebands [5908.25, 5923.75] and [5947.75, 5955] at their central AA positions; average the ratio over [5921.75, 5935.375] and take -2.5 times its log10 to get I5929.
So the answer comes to 0.077 mag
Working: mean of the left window 1.6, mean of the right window 1.65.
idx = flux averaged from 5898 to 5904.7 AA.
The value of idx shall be 1.55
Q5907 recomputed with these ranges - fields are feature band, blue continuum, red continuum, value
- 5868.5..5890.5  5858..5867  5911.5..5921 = -1.8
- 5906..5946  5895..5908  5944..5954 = 0.6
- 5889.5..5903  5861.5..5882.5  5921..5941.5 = 1.0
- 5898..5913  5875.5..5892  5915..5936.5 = 0.3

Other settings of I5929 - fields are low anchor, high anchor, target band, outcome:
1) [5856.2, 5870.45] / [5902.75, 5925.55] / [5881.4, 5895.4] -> 0.00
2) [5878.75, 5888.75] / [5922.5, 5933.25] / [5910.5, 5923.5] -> -0.02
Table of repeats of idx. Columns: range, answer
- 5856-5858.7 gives 1.64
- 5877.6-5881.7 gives 1.88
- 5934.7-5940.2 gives 1.56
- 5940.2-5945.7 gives 1.63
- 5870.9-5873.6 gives 1.84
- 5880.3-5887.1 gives 1.73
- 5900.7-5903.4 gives 1.54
